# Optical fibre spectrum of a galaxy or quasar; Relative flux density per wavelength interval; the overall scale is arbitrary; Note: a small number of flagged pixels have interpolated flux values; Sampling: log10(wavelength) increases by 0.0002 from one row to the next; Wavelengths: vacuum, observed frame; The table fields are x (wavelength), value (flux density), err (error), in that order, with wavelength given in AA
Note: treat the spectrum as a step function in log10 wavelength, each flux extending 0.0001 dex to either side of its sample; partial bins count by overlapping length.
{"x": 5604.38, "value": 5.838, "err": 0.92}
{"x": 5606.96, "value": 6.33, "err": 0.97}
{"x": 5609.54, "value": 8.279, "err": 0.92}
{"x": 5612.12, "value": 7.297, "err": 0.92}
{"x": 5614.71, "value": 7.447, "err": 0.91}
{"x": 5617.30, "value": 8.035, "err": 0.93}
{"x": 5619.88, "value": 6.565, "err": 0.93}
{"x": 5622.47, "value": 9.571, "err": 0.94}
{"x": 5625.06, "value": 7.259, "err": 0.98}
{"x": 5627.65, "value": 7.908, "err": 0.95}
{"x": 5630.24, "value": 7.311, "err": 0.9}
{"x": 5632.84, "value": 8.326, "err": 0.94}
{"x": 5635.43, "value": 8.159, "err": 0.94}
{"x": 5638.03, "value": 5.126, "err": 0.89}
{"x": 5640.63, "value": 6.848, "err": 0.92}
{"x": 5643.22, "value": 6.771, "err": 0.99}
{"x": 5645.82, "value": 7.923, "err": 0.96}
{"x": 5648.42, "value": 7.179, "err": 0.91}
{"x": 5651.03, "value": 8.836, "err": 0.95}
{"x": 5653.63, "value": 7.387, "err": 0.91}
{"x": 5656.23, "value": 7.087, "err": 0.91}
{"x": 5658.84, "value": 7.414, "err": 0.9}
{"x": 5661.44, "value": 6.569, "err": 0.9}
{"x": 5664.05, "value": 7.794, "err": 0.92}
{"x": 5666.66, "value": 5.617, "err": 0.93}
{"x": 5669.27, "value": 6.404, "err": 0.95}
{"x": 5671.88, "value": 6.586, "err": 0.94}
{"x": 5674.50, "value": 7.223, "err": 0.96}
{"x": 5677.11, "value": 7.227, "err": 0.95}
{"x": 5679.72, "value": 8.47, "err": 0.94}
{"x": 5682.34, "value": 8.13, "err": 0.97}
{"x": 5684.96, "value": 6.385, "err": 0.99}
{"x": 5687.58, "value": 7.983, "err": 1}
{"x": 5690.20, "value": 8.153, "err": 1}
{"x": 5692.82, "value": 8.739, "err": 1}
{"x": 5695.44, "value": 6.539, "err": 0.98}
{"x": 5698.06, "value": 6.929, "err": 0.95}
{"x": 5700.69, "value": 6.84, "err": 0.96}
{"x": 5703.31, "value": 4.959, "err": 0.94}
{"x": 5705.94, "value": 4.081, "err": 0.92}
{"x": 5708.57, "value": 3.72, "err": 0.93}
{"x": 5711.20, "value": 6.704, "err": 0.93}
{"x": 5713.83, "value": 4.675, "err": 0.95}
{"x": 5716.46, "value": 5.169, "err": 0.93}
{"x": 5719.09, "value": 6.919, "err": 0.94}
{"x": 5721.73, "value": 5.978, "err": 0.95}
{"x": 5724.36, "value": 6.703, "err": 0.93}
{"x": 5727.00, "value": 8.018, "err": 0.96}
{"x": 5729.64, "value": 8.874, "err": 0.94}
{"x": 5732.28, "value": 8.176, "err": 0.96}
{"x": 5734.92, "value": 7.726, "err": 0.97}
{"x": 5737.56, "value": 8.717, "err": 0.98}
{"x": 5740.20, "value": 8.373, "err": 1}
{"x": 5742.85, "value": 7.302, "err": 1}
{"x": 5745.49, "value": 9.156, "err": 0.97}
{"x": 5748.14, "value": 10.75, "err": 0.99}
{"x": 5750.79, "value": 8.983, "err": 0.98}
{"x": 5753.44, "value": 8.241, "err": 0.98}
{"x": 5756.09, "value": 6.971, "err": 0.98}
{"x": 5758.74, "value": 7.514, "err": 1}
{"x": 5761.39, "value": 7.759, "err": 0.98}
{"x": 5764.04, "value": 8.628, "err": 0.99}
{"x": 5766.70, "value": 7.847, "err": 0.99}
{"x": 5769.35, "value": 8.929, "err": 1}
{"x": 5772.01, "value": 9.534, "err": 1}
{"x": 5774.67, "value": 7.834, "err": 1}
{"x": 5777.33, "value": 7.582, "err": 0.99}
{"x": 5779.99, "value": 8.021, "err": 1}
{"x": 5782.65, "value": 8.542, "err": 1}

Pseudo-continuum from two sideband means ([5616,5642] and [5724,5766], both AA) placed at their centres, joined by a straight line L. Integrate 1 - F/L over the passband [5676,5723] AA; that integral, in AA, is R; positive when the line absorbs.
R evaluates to 8.4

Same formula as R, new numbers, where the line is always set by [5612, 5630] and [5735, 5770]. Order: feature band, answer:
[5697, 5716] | 6.43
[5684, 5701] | 1.38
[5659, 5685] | 2.90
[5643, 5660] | 0.68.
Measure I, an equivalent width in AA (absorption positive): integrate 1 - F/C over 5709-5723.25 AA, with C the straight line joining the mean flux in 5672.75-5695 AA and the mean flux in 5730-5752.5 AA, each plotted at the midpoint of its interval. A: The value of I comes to 4.3 AA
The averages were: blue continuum 7.72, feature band 5.77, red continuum 8.65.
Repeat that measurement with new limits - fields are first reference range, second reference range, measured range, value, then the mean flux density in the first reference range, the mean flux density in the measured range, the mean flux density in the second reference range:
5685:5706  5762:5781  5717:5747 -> -0.6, 6.91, 7.76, 8.32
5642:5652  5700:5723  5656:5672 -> 0.6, 7.64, 6.78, 5.41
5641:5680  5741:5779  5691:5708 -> 3.0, 7.19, 6.29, 8.36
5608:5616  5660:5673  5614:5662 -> -2.2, 7.63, 7.47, 6.61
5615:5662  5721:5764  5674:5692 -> 0.1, 7.47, 7.7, 8.12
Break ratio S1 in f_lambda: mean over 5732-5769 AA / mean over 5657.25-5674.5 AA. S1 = 1.23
